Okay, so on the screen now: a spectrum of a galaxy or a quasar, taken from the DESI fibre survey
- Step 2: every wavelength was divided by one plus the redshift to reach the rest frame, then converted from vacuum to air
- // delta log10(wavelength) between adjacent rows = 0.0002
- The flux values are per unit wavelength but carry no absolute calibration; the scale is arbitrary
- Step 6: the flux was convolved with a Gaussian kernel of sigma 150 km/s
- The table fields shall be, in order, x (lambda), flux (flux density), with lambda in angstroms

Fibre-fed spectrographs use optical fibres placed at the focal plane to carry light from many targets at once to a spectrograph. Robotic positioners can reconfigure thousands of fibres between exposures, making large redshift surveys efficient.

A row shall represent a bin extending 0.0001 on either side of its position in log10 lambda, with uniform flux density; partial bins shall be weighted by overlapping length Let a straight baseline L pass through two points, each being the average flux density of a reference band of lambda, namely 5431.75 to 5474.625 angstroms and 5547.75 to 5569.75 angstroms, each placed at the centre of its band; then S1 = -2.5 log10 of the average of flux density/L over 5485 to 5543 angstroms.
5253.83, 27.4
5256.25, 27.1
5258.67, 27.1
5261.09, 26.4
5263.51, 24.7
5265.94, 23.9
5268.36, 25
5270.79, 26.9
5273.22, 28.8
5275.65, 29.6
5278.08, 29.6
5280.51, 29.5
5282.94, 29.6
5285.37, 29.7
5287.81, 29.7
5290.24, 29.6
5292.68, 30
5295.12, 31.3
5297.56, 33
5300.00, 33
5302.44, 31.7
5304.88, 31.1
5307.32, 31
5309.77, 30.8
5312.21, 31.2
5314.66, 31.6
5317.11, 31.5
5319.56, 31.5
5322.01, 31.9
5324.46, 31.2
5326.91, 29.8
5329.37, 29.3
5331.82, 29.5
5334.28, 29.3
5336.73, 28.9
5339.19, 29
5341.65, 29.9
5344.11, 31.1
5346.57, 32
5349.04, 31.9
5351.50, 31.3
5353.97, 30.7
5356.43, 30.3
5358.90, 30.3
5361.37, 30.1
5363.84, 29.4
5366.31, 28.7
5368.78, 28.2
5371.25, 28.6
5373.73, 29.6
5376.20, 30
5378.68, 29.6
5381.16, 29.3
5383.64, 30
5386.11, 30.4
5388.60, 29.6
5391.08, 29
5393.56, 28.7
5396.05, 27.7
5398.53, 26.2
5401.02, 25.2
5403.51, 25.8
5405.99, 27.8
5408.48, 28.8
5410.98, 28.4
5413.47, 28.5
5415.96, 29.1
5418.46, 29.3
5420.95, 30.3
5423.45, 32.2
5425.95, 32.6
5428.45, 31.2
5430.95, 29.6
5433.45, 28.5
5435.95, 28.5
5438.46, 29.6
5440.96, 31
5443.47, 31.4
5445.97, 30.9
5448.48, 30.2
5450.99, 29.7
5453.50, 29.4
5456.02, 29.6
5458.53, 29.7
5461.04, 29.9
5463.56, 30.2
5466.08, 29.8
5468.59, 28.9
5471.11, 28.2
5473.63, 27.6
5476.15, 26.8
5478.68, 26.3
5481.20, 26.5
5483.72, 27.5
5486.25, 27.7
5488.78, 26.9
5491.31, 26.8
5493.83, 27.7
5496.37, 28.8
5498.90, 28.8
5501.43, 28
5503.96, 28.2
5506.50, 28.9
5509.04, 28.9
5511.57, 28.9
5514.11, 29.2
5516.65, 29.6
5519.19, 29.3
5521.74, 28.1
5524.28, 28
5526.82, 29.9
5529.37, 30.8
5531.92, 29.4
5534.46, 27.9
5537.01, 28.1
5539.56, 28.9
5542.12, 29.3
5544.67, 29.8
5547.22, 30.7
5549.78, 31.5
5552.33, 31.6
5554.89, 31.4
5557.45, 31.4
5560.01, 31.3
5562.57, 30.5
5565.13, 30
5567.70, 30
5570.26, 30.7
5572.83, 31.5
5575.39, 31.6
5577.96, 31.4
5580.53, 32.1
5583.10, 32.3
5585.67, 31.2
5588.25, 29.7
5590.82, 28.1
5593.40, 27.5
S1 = 0.07 mag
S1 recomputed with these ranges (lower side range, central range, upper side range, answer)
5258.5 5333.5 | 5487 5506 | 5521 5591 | 0.08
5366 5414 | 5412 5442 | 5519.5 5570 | -0.04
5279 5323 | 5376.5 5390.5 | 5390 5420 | -0.05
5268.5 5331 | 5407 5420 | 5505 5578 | 0.05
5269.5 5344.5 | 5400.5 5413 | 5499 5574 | 0.10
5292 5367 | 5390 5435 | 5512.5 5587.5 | 0.06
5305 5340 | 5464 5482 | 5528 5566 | 0.09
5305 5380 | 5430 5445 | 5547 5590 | 0.03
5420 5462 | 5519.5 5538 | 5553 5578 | 0.07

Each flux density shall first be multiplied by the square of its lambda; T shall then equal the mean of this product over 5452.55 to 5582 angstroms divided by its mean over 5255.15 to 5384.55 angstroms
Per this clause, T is 1.06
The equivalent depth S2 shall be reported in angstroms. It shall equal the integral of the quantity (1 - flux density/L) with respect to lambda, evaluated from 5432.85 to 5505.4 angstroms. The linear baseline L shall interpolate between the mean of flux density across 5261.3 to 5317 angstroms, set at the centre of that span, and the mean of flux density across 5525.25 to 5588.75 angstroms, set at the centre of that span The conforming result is 3.6 angstroms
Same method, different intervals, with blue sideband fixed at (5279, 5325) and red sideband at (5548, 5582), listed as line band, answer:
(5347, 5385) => 1.37 angstroms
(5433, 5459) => 0.98 angstroms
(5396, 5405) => 1.44 angstroms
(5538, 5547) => 0.49 angstroms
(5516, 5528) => 0.84 angstroms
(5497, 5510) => 1.07 angstroms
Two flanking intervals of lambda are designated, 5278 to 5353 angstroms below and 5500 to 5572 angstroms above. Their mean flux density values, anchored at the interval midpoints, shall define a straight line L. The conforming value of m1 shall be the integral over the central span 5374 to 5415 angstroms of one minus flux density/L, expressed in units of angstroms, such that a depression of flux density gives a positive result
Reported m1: 2.5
